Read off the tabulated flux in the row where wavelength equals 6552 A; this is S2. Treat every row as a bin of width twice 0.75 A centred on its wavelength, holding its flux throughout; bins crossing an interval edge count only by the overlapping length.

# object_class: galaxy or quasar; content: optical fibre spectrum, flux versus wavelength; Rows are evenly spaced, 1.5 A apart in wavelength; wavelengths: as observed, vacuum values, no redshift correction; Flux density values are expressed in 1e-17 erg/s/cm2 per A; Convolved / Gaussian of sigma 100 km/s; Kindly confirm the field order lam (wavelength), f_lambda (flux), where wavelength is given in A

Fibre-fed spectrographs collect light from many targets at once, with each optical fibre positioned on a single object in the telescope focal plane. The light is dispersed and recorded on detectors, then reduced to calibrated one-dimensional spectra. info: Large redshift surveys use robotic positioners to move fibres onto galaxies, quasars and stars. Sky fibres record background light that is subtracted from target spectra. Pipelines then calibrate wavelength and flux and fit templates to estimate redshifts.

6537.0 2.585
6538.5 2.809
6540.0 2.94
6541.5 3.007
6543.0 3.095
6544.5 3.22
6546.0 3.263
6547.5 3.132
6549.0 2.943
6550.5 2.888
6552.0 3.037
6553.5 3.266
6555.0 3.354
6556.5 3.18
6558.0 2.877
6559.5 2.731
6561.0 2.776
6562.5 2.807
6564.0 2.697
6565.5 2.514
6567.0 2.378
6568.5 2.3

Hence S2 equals 3.037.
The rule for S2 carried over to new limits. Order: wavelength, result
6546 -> 3.263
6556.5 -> 3.18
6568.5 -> 2.3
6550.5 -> 2.888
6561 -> 2.776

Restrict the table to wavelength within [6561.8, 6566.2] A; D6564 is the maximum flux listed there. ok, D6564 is 2.807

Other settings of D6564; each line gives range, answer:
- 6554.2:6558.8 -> 3.354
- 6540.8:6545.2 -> 3.22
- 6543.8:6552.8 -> 3.263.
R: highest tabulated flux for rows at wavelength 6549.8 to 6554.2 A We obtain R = 3.266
